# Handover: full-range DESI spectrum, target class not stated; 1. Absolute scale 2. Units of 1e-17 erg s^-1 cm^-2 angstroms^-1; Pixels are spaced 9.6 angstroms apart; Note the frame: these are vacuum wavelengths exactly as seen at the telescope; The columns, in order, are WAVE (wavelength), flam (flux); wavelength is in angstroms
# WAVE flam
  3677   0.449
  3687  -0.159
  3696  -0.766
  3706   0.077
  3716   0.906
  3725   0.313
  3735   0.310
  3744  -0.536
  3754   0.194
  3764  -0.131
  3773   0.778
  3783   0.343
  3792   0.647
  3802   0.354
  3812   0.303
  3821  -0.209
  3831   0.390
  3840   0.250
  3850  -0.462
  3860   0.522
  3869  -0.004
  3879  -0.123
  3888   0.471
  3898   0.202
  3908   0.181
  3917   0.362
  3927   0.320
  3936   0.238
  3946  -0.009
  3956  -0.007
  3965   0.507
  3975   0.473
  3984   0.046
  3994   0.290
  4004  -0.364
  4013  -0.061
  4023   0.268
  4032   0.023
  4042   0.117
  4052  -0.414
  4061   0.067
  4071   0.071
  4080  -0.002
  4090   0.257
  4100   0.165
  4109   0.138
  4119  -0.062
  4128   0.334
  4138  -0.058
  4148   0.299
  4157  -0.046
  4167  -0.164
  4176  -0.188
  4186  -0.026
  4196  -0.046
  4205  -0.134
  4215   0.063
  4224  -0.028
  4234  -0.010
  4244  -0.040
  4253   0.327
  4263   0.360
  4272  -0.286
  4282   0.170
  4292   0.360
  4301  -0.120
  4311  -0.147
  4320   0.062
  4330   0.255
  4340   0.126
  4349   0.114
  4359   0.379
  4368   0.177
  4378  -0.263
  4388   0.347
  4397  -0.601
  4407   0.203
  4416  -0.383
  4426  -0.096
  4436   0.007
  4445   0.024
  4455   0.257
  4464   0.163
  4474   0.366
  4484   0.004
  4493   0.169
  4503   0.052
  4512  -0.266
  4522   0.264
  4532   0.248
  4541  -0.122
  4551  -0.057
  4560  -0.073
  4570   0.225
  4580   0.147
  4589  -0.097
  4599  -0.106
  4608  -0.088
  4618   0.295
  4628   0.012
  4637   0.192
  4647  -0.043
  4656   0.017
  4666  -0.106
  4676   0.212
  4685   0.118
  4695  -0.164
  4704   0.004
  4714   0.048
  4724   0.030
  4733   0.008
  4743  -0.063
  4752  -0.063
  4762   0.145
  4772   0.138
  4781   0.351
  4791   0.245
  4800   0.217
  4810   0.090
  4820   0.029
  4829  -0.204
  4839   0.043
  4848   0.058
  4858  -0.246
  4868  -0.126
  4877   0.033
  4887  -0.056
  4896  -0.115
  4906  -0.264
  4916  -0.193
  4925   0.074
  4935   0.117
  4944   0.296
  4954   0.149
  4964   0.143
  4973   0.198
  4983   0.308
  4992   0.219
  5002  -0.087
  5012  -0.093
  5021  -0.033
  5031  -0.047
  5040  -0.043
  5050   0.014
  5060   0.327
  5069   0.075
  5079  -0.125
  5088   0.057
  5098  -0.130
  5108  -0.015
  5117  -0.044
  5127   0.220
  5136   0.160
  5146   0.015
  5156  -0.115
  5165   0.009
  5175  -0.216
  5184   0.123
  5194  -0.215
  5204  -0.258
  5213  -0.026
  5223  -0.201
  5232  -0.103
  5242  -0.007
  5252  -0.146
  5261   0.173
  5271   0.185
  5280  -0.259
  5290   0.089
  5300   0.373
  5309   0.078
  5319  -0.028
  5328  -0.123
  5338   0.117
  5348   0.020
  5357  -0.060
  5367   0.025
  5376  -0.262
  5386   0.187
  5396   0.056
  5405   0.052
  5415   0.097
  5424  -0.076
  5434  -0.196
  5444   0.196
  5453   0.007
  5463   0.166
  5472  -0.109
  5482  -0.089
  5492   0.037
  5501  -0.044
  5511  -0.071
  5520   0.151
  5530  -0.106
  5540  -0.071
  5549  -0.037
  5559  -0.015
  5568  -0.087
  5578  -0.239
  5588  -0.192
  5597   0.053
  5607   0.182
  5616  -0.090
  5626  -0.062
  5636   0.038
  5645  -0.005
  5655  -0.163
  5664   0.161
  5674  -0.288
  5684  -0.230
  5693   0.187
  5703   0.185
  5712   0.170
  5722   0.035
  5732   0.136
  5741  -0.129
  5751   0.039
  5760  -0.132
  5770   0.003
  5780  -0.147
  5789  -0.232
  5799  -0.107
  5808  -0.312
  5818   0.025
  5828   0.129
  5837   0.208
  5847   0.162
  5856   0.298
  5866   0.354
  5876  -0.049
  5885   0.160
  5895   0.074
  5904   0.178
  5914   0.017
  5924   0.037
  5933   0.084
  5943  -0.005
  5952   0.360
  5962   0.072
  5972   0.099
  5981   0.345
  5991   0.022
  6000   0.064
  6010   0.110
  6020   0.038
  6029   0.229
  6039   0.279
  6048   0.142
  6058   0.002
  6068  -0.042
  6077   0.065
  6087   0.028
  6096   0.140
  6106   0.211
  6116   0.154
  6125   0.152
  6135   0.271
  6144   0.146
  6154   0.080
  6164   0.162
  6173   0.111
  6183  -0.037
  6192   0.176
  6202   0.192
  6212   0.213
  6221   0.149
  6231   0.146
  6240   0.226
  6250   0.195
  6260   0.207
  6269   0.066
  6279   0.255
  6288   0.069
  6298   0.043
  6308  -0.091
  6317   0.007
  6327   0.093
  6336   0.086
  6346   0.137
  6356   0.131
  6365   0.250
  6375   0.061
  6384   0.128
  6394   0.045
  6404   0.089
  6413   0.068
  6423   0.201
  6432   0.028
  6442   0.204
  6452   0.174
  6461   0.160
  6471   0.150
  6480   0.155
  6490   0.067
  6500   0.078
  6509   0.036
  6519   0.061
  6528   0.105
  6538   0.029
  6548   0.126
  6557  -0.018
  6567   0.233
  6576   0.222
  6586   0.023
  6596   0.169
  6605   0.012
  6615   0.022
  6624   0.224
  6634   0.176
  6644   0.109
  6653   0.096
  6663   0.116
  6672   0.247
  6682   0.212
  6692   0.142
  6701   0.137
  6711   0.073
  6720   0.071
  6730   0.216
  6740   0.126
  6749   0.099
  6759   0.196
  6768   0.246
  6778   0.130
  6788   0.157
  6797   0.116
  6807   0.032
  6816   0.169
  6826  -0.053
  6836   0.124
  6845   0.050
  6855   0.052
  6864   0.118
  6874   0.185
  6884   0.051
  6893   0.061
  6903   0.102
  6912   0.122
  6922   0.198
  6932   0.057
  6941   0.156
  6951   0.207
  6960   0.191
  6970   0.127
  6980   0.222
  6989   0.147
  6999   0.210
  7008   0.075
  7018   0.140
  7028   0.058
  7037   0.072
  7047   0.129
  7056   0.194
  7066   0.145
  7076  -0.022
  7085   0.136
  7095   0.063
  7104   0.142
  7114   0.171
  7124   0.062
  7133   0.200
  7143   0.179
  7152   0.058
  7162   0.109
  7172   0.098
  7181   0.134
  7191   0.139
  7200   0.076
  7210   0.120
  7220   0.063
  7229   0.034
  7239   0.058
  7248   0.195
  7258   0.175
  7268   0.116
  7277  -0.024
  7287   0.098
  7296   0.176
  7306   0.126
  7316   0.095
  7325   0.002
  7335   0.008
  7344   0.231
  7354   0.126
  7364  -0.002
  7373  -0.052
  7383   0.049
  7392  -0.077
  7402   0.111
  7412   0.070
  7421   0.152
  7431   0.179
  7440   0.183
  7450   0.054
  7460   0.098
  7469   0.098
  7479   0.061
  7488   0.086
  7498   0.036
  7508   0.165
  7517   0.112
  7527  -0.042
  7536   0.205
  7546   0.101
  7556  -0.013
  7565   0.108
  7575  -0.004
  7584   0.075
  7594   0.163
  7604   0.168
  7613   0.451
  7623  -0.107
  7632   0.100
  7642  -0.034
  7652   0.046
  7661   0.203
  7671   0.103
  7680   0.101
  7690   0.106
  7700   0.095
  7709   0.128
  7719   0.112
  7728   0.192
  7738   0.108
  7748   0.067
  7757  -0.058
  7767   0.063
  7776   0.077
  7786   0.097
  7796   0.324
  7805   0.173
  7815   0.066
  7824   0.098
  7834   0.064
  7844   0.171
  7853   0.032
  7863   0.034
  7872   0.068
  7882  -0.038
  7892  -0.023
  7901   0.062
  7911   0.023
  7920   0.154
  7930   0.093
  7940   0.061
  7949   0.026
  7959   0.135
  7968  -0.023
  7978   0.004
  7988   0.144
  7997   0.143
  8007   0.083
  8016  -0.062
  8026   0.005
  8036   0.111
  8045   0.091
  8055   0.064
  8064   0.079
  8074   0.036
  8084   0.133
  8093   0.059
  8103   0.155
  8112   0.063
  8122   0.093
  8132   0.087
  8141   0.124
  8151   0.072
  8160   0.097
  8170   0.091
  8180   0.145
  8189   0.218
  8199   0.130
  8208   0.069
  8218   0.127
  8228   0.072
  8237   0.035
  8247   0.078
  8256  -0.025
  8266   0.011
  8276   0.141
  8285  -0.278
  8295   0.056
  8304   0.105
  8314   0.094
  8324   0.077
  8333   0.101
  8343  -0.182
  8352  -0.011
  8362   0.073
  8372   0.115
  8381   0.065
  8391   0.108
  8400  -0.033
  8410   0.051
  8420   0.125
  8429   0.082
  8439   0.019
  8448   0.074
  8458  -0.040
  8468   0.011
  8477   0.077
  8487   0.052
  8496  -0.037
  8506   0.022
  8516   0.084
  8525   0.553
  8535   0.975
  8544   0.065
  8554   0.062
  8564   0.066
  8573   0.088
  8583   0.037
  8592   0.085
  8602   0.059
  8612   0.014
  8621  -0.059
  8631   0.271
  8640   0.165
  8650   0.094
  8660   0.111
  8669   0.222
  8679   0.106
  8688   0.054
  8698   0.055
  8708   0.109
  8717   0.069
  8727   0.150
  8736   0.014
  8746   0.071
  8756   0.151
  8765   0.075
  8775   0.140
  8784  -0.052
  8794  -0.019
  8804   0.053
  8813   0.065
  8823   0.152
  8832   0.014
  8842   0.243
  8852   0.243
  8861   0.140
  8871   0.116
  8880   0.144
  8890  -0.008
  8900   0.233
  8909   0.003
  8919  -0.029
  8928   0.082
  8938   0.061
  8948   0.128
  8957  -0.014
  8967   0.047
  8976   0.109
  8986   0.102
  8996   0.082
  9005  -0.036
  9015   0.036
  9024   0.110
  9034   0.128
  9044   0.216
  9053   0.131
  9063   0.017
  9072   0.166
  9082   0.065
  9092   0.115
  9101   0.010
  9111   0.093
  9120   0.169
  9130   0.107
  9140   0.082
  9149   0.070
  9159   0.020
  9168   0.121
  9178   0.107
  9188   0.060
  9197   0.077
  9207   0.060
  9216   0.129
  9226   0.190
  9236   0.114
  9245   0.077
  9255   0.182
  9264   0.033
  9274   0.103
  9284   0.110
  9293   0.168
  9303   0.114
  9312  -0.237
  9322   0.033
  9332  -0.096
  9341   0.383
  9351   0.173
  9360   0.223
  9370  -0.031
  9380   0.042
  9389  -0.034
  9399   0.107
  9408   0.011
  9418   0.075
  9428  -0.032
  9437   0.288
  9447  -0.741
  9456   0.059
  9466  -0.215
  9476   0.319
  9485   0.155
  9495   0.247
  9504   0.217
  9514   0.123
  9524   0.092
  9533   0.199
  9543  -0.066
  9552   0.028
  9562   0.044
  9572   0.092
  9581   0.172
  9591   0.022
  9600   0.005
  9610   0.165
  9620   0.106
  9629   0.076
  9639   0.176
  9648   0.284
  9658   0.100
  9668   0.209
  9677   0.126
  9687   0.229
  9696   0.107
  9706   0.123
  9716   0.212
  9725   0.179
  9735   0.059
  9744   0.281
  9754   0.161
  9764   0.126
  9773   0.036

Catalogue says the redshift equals 1.288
